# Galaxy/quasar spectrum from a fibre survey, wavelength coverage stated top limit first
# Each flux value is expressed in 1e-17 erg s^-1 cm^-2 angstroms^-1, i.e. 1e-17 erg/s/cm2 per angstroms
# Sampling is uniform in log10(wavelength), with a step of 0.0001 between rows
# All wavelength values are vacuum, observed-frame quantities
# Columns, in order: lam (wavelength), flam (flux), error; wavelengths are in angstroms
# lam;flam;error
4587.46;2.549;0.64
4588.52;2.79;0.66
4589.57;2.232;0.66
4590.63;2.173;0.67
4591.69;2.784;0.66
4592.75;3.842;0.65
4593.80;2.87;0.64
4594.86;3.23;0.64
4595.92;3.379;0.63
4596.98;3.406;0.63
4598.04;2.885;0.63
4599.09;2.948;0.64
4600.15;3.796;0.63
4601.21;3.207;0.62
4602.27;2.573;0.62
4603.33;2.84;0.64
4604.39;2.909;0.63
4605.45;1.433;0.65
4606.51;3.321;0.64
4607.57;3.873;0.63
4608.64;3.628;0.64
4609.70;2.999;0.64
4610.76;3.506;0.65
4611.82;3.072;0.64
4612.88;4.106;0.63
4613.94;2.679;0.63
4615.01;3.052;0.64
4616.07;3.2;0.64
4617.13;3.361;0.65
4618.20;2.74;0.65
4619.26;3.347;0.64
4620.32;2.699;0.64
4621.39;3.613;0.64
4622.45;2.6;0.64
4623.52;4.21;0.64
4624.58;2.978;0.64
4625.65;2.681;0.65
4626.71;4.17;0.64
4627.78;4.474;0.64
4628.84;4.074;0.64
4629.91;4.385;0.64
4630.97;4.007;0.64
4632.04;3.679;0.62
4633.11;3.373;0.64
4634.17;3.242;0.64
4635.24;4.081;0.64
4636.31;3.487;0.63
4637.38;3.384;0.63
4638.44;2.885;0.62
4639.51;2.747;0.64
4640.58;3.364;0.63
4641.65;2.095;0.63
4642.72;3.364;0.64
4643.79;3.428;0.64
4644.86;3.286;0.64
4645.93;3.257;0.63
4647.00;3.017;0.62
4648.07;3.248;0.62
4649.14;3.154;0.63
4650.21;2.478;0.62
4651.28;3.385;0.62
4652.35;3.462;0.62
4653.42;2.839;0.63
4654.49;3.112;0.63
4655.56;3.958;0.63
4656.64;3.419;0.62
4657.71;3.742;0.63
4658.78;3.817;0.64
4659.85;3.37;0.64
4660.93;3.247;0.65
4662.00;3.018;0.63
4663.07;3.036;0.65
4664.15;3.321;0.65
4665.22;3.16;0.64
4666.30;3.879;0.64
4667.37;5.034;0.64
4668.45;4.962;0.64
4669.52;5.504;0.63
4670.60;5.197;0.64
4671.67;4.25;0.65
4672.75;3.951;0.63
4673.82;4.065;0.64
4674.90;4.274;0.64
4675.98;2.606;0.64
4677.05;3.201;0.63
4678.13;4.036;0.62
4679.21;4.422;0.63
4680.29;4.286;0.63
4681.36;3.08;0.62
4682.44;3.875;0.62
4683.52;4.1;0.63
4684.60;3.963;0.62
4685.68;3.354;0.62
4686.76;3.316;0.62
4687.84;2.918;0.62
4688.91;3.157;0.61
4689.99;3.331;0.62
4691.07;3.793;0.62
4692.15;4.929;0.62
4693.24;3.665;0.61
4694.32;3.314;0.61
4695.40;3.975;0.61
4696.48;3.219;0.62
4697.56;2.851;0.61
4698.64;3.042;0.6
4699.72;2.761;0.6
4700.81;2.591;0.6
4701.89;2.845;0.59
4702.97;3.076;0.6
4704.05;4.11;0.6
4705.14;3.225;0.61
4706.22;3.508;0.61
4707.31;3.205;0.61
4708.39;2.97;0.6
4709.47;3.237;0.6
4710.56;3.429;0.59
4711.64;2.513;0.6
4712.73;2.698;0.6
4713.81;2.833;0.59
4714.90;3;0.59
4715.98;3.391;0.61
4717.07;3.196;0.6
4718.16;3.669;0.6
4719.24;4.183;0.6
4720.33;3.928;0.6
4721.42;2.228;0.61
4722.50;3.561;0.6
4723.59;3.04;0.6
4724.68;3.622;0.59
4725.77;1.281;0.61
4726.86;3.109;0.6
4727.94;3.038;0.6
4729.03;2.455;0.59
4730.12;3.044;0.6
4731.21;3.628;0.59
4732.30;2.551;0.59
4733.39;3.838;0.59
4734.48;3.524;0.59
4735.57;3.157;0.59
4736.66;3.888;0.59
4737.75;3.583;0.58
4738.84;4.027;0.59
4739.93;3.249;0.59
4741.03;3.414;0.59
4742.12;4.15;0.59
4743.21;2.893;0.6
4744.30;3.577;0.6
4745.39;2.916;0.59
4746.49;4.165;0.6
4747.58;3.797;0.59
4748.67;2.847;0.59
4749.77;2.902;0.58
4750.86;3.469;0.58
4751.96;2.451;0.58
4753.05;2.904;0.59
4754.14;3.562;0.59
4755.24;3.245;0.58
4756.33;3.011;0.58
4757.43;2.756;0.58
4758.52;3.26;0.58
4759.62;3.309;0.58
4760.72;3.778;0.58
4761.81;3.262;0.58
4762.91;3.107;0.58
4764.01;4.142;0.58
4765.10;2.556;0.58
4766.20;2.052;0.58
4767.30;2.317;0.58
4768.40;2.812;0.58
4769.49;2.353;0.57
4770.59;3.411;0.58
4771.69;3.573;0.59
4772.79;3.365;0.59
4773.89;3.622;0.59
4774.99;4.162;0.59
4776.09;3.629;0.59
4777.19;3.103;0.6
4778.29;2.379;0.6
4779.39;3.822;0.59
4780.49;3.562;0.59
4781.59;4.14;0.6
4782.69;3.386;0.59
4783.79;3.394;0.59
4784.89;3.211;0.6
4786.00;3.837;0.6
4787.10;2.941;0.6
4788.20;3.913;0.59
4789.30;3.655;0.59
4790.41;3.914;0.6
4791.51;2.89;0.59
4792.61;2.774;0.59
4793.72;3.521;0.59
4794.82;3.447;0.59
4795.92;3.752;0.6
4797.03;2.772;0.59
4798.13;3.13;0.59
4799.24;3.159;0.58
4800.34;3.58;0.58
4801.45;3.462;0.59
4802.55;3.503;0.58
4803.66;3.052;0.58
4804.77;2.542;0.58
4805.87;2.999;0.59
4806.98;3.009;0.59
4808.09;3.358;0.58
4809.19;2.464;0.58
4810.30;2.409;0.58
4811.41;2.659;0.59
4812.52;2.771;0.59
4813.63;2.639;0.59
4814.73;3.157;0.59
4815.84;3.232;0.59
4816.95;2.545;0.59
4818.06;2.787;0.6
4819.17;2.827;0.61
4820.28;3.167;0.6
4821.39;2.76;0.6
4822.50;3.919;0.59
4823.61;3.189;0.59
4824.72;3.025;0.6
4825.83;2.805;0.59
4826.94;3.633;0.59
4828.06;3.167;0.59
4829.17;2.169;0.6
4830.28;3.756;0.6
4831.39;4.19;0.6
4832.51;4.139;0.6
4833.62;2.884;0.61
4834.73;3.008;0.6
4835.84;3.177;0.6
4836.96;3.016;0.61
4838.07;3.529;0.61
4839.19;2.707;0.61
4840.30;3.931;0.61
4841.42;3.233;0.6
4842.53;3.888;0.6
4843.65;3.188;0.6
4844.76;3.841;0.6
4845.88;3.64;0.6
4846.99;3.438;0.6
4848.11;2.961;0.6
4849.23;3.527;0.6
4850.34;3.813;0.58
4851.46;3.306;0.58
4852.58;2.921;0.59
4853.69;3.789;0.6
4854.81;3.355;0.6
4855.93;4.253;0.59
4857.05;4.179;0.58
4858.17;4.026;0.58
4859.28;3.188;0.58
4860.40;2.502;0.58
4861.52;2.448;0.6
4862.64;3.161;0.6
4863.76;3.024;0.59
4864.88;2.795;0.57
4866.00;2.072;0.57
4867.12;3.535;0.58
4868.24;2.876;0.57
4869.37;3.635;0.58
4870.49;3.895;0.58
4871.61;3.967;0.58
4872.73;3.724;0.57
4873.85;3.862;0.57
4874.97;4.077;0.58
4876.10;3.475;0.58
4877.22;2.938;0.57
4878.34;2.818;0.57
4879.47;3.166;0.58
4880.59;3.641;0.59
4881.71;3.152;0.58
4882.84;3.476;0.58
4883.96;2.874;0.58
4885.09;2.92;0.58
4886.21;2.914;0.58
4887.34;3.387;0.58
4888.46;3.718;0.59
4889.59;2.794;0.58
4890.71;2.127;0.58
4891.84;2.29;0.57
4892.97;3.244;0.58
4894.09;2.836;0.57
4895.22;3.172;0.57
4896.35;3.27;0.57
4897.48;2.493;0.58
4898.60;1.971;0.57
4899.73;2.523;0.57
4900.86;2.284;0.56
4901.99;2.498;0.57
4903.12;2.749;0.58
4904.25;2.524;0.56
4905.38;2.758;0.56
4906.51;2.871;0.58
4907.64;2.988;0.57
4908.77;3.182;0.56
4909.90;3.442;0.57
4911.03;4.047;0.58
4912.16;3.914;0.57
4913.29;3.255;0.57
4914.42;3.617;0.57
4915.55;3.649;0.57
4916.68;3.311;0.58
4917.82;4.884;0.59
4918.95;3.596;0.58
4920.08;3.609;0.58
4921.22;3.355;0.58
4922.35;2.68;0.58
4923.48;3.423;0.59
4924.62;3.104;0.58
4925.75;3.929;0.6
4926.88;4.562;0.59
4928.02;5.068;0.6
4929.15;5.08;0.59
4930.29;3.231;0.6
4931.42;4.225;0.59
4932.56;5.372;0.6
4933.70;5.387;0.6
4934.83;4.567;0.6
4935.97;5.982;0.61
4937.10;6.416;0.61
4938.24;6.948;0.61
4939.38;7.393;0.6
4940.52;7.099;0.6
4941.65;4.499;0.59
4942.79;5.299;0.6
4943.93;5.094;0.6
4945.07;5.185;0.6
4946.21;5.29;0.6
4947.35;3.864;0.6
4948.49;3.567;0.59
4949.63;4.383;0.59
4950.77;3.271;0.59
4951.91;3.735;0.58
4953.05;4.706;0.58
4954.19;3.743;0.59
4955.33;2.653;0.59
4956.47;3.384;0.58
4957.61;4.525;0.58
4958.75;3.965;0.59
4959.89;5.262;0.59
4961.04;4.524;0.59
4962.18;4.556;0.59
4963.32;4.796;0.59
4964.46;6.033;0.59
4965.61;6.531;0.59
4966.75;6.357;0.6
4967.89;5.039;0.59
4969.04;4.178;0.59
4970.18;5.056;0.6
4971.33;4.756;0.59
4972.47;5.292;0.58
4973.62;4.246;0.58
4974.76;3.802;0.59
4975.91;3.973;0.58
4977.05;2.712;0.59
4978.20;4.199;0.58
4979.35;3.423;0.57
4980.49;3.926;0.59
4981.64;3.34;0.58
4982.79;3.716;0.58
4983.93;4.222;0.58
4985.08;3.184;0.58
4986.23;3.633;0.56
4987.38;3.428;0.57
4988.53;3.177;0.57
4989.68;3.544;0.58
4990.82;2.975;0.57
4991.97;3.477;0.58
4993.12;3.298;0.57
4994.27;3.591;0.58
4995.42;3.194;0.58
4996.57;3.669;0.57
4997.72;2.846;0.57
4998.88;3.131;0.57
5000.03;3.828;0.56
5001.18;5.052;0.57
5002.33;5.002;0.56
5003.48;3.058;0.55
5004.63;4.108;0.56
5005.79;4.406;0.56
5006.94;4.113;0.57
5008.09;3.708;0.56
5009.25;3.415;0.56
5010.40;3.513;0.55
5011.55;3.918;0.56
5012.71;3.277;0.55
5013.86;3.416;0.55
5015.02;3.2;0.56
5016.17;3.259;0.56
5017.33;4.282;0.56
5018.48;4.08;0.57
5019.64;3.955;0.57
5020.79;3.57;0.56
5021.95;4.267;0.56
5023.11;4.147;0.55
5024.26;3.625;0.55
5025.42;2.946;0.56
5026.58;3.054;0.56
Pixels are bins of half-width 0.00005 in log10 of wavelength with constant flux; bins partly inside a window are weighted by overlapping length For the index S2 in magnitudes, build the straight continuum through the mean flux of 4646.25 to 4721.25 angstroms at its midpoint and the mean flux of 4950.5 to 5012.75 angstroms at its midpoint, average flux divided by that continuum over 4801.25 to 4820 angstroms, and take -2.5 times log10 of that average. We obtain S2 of 0.27 mag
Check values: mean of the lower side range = 3.51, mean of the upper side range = 4.02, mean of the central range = 2.9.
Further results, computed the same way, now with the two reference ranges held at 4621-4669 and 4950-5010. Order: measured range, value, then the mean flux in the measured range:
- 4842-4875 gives 0.121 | 3.42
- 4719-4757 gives 0.114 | 3.25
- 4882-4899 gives 0.311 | 2.91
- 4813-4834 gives 0.190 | 3.16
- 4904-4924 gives 0.151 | 3.41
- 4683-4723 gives 0.072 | 3.33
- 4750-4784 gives 0.142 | 3.22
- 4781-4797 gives 0.074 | 3.46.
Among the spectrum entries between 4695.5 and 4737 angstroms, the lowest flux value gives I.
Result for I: 1.281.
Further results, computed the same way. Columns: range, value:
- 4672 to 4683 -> 2.606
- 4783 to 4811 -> 2.409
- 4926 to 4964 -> 2.653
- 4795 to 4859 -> 2.169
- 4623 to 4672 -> 2.095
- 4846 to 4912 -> 1.971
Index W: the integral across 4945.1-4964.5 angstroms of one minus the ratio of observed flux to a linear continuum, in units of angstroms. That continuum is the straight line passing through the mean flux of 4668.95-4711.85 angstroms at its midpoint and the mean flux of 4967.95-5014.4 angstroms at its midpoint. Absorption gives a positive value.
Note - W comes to -2.41 angstroms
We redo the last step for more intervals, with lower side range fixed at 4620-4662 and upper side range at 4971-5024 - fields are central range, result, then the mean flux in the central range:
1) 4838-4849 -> 0.5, 3.43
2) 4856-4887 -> 2.8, 3.29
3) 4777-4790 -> 0.2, 3.46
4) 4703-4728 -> 2.0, 3.17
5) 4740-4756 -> 0.9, 3.3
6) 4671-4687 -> -1.8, 3.81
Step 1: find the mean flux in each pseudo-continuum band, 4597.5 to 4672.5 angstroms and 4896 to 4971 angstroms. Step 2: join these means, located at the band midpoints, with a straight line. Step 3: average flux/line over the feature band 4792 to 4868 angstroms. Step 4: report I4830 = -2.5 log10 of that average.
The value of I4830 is 0.22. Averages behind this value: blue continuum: 3.41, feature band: 3.2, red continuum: 4.2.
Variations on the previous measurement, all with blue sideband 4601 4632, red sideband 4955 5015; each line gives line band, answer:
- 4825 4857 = 0.10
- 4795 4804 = 0.11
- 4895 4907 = 0.41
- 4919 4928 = 0.08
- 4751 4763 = 0.13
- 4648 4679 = -0.09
